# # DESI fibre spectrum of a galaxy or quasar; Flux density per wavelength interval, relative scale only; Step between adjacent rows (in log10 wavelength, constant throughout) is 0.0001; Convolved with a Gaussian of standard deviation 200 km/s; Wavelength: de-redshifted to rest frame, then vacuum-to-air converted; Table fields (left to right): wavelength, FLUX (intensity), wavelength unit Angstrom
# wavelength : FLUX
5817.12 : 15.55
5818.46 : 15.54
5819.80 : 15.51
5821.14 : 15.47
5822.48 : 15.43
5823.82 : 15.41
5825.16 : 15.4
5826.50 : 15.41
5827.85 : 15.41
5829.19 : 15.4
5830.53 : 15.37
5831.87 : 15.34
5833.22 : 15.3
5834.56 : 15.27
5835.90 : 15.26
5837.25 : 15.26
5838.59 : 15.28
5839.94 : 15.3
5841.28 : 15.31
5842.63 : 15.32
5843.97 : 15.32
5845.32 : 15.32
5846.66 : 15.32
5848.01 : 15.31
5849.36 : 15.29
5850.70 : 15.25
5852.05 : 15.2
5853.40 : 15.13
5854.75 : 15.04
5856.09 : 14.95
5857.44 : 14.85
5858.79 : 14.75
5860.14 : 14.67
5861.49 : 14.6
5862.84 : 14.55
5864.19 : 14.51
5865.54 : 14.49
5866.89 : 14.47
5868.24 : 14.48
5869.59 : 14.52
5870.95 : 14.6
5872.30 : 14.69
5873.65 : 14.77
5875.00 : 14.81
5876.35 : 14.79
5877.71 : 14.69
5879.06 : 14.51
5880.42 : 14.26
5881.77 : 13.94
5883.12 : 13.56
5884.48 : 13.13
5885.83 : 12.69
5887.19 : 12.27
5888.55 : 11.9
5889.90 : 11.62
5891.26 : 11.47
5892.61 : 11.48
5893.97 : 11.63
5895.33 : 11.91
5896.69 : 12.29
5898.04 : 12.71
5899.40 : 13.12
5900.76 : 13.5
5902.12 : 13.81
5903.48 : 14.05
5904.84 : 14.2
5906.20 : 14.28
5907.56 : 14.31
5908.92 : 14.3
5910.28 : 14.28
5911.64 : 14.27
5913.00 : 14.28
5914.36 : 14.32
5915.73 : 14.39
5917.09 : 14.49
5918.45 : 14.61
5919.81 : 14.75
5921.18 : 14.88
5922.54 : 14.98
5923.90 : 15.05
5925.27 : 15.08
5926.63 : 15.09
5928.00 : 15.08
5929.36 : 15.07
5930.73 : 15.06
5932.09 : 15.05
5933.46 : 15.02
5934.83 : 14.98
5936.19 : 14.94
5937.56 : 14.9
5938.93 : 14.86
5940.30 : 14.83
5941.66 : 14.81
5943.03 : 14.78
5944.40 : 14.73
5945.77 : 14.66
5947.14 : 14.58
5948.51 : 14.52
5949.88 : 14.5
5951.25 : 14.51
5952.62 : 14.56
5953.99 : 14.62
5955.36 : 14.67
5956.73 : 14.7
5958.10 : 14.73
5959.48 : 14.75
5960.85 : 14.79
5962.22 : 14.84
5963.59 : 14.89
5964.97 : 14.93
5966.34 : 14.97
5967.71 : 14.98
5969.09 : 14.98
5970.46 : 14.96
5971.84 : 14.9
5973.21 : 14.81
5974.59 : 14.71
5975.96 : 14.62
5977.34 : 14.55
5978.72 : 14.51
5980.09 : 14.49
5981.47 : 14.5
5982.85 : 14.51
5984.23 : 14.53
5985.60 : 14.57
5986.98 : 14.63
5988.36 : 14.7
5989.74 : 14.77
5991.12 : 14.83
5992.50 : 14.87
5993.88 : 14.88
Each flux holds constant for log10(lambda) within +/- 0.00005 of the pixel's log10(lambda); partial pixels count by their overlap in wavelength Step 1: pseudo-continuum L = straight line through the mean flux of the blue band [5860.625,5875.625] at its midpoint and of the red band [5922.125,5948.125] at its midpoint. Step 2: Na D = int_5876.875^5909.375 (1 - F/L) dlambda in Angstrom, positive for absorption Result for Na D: 3.45 Angstrom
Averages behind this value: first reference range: 14.6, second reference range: 14.9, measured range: 13.1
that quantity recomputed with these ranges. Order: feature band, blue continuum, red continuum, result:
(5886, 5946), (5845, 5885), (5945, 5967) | 2.7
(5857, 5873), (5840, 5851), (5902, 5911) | 0.4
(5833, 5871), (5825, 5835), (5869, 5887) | -0.5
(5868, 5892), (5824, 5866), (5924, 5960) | 2.1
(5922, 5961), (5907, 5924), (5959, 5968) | -0.3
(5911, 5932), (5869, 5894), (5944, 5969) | -0.9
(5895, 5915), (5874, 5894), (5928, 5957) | 0.0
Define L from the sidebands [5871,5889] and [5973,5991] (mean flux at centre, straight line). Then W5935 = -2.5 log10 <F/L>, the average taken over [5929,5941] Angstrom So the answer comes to -0.05 mag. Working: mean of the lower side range 13.9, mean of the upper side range 14.6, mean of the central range 15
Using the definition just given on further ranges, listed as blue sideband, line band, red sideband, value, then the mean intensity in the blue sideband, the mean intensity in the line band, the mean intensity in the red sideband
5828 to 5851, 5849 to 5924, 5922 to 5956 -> 0.08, 15.3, 14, 14.8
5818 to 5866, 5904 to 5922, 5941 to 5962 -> 0.03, 15.2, 14.4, 14.7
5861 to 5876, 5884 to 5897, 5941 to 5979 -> 0.21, 14.6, 12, 14.7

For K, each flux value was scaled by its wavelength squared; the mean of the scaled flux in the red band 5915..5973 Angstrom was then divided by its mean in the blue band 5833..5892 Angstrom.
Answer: 1.05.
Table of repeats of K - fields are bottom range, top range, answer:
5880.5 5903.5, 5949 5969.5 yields 1.19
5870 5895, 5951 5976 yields 1.14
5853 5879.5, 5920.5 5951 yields 1.04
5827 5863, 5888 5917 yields 0.89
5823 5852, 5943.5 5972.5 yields 1.00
